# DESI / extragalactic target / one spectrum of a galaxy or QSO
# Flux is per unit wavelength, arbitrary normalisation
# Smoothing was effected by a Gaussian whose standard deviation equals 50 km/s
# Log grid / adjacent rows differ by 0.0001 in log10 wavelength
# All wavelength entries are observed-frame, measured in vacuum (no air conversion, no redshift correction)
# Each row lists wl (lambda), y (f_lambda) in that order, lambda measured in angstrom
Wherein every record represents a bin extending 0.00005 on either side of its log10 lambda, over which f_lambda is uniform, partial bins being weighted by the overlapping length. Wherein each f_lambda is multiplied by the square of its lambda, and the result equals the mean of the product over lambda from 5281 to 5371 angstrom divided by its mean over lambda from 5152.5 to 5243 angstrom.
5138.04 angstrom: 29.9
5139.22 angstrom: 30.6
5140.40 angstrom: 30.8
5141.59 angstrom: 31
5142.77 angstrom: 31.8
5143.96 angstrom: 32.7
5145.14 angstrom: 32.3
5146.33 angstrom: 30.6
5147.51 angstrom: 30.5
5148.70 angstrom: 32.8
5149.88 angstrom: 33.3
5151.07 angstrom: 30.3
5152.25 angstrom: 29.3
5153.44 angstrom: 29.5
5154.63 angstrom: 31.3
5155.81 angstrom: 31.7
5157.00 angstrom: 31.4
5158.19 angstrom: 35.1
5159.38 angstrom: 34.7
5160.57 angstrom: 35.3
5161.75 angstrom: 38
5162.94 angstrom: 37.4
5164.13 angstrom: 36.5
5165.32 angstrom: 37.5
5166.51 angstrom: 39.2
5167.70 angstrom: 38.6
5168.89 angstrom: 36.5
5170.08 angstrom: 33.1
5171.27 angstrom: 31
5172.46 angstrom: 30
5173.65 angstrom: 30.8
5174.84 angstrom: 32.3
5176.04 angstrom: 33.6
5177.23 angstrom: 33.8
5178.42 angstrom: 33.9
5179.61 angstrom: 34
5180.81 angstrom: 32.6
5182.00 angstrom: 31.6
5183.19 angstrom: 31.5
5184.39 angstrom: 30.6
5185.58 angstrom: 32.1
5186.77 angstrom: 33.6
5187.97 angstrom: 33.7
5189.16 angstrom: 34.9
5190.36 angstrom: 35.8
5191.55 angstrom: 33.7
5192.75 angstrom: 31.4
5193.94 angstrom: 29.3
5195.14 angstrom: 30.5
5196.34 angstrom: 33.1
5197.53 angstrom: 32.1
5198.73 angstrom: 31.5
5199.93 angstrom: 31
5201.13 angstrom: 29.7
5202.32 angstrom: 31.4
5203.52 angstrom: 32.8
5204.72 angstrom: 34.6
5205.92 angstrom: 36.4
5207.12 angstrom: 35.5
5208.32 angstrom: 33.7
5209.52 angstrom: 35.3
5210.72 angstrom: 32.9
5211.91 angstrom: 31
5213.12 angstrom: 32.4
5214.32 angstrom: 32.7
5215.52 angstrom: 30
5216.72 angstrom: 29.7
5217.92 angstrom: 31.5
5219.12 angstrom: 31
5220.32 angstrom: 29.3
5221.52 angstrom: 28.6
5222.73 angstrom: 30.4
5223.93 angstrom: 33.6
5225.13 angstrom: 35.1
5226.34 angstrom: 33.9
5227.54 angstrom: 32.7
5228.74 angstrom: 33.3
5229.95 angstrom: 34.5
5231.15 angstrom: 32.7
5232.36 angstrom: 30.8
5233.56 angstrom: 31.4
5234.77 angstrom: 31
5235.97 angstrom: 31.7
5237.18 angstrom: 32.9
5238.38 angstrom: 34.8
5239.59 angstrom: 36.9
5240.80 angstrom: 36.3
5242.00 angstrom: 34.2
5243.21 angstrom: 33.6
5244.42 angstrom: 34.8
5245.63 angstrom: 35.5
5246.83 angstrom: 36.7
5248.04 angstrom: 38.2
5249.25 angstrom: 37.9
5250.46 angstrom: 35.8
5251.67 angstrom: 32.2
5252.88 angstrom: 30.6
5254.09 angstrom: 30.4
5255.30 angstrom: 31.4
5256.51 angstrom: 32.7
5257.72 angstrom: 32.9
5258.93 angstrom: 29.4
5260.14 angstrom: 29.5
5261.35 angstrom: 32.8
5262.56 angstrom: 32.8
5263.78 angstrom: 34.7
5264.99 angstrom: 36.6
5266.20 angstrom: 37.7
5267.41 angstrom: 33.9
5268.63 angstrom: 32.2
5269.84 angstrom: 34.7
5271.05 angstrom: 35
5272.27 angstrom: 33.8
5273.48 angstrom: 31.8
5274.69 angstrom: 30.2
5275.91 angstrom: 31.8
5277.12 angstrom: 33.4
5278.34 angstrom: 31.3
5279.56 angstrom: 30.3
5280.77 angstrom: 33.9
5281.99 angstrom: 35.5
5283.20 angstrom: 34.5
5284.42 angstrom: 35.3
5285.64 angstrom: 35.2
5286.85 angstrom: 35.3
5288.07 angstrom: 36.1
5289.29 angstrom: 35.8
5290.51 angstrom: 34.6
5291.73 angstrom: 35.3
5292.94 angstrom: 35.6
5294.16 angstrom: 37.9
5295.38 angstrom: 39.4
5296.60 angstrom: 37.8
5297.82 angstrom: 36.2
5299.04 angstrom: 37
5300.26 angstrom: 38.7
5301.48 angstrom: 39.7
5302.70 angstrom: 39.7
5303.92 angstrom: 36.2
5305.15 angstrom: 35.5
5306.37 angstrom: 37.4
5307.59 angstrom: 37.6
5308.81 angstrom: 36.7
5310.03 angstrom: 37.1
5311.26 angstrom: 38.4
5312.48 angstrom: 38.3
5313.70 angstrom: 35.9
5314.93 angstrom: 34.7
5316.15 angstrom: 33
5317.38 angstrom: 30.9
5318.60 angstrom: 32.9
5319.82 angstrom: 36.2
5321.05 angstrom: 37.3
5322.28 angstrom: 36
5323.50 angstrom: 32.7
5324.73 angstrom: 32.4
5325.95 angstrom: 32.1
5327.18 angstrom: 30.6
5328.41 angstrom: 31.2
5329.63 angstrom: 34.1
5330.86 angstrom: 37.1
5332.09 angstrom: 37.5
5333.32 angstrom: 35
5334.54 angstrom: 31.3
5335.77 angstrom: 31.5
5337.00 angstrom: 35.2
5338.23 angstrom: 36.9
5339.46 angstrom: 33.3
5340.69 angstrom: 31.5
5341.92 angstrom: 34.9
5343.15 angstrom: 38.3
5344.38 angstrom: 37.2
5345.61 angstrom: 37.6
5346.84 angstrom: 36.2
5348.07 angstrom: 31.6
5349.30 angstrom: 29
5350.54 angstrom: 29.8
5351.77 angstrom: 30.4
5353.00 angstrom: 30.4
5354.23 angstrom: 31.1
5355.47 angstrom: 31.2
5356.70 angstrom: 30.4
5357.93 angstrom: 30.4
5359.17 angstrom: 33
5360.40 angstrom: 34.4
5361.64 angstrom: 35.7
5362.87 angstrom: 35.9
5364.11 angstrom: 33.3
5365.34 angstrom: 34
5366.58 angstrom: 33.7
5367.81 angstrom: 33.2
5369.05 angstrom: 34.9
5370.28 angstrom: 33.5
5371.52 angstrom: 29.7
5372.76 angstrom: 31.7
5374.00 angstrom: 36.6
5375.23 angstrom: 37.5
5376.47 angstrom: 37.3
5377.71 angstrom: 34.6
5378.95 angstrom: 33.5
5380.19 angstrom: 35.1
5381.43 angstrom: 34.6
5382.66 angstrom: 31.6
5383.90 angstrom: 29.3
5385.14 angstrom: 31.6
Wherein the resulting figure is 1.10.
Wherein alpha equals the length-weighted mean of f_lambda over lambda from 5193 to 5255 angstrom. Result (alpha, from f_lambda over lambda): 32.9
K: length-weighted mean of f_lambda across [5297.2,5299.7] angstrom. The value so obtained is 36.6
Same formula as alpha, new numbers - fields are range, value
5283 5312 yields 36.8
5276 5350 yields 35.1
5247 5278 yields 33.3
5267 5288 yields 33.5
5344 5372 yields 32.9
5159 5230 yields 33.1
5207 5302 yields 33.8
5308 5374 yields 33.8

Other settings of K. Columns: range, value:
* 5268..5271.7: 33.9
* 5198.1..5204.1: 31.3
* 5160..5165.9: 37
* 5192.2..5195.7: 30.4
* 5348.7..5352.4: 29.7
